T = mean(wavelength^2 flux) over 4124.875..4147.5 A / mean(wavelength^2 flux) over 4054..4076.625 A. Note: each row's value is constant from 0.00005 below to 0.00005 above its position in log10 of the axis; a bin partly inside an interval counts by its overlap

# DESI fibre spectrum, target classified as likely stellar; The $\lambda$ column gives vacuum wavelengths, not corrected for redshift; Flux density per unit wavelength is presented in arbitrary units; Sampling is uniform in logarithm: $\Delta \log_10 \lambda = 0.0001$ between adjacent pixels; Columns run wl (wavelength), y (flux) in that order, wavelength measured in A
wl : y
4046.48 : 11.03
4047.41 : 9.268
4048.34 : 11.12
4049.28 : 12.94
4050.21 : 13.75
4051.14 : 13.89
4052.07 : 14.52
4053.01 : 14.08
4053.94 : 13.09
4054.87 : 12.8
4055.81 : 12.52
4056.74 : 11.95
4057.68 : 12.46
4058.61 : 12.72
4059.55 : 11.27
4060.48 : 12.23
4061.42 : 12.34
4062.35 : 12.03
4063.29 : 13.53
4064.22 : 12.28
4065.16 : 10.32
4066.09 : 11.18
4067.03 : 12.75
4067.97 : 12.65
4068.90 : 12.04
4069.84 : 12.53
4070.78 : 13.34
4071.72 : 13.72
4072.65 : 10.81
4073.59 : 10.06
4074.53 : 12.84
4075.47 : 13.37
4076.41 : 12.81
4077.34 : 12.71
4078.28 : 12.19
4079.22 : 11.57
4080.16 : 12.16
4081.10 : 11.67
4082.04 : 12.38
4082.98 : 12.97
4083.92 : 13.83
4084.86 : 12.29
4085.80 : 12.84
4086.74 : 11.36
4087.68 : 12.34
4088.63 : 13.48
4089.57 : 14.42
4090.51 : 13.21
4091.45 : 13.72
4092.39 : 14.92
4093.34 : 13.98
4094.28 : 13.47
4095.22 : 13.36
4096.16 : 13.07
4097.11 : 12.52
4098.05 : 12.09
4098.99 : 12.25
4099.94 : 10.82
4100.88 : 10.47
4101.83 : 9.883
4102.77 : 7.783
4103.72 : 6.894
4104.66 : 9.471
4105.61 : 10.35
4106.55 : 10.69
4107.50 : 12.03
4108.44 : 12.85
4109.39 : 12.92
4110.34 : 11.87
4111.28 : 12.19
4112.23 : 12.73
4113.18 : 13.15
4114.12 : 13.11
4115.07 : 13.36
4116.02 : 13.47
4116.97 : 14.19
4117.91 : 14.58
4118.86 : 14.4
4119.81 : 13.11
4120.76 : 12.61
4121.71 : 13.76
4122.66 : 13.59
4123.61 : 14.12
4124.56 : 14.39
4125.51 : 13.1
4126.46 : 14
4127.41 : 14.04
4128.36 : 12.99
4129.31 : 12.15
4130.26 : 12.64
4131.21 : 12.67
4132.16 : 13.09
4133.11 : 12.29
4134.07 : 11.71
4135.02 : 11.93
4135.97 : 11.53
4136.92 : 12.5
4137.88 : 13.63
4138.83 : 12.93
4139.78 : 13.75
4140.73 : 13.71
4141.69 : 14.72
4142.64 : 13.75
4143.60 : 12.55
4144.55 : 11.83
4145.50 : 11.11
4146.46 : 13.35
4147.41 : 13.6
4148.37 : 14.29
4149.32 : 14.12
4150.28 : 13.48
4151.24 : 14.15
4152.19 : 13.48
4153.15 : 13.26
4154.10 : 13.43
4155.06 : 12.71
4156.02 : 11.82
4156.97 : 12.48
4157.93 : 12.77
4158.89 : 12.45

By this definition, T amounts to 1.1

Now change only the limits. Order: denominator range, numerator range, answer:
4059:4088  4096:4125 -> 1.01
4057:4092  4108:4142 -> 1.08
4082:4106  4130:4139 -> 1.05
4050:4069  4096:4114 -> 0.92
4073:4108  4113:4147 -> 1.11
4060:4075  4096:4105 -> 0.87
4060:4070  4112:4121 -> 1.14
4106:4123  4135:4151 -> 1.02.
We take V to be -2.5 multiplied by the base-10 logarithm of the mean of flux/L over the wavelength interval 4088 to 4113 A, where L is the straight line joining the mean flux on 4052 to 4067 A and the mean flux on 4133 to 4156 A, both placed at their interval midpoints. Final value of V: 0.06 mag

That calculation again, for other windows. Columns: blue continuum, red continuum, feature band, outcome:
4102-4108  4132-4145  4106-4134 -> -0.19 mag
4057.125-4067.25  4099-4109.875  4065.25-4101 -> -0.12 mag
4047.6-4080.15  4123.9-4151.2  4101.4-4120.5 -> 0.08 mag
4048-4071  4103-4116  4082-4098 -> -0.10 mag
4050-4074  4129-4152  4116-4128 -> -0.08 mag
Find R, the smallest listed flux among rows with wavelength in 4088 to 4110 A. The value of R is 6.894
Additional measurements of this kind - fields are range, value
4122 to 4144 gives 11.53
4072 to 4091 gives 10.06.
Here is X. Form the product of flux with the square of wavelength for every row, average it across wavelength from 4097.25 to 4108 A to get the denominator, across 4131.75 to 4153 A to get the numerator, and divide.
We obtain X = 1.29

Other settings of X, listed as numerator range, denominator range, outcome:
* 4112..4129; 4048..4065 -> 1.10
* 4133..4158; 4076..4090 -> 1.06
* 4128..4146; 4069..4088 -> 1.06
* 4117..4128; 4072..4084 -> 1.15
